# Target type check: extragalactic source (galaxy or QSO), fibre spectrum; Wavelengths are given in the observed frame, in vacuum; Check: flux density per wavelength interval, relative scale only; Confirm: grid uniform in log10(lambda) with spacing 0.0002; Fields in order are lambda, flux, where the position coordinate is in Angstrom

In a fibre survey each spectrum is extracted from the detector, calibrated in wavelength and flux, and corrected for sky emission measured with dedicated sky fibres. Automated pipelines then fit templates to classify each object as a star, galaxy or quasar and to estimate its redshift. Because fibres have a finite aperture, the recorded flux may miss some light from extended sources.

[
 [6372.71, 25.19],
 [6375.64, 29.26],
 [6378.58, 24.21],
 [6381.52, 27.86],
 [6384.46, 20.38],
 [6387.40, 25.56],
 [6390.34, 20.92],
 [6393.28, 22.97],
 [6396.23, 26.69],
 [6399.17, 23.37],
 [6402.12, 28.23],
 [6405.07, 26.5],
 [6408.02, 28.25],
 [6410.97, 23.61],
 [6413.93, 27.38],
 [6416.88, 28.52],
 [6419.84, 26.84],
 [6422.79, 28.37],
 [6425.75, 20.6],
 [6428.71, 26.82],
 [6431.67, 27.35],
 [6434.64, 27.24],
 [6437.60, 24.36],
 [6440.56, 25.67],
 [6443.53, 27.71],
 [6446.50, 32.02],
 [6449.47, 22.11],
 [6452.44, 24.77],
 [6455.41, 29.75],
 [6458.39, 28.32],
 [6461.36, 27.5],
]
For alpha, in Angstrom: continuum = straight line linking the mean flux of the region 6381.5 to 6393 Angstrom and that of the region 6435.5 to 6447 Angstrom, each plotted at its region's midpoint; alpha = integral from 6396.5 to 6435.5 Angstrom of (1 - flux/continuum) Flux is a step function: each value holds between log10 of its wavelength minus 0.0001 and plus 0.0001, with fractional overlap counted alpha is -1.9 Angstrom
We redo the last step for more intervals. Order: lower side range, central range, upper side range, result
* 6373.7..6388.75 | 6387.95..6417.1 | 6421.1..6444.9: 0.2 Angstrom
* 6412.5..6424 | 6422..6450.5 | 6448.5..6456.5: 0.4 Angstrom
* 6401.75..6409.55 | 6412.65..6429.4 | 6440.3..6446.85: 0.9 Angstrom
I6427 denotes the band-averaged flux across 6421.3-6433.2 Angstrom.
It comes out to 25.8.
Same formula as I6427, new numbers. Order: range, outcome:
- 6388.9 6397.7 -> 23.5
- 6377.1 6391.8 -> 23.8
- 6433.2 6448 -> 27.4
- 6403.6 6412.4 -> 26.1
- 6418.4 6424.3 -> 27.6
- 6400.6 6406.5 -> 27.3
